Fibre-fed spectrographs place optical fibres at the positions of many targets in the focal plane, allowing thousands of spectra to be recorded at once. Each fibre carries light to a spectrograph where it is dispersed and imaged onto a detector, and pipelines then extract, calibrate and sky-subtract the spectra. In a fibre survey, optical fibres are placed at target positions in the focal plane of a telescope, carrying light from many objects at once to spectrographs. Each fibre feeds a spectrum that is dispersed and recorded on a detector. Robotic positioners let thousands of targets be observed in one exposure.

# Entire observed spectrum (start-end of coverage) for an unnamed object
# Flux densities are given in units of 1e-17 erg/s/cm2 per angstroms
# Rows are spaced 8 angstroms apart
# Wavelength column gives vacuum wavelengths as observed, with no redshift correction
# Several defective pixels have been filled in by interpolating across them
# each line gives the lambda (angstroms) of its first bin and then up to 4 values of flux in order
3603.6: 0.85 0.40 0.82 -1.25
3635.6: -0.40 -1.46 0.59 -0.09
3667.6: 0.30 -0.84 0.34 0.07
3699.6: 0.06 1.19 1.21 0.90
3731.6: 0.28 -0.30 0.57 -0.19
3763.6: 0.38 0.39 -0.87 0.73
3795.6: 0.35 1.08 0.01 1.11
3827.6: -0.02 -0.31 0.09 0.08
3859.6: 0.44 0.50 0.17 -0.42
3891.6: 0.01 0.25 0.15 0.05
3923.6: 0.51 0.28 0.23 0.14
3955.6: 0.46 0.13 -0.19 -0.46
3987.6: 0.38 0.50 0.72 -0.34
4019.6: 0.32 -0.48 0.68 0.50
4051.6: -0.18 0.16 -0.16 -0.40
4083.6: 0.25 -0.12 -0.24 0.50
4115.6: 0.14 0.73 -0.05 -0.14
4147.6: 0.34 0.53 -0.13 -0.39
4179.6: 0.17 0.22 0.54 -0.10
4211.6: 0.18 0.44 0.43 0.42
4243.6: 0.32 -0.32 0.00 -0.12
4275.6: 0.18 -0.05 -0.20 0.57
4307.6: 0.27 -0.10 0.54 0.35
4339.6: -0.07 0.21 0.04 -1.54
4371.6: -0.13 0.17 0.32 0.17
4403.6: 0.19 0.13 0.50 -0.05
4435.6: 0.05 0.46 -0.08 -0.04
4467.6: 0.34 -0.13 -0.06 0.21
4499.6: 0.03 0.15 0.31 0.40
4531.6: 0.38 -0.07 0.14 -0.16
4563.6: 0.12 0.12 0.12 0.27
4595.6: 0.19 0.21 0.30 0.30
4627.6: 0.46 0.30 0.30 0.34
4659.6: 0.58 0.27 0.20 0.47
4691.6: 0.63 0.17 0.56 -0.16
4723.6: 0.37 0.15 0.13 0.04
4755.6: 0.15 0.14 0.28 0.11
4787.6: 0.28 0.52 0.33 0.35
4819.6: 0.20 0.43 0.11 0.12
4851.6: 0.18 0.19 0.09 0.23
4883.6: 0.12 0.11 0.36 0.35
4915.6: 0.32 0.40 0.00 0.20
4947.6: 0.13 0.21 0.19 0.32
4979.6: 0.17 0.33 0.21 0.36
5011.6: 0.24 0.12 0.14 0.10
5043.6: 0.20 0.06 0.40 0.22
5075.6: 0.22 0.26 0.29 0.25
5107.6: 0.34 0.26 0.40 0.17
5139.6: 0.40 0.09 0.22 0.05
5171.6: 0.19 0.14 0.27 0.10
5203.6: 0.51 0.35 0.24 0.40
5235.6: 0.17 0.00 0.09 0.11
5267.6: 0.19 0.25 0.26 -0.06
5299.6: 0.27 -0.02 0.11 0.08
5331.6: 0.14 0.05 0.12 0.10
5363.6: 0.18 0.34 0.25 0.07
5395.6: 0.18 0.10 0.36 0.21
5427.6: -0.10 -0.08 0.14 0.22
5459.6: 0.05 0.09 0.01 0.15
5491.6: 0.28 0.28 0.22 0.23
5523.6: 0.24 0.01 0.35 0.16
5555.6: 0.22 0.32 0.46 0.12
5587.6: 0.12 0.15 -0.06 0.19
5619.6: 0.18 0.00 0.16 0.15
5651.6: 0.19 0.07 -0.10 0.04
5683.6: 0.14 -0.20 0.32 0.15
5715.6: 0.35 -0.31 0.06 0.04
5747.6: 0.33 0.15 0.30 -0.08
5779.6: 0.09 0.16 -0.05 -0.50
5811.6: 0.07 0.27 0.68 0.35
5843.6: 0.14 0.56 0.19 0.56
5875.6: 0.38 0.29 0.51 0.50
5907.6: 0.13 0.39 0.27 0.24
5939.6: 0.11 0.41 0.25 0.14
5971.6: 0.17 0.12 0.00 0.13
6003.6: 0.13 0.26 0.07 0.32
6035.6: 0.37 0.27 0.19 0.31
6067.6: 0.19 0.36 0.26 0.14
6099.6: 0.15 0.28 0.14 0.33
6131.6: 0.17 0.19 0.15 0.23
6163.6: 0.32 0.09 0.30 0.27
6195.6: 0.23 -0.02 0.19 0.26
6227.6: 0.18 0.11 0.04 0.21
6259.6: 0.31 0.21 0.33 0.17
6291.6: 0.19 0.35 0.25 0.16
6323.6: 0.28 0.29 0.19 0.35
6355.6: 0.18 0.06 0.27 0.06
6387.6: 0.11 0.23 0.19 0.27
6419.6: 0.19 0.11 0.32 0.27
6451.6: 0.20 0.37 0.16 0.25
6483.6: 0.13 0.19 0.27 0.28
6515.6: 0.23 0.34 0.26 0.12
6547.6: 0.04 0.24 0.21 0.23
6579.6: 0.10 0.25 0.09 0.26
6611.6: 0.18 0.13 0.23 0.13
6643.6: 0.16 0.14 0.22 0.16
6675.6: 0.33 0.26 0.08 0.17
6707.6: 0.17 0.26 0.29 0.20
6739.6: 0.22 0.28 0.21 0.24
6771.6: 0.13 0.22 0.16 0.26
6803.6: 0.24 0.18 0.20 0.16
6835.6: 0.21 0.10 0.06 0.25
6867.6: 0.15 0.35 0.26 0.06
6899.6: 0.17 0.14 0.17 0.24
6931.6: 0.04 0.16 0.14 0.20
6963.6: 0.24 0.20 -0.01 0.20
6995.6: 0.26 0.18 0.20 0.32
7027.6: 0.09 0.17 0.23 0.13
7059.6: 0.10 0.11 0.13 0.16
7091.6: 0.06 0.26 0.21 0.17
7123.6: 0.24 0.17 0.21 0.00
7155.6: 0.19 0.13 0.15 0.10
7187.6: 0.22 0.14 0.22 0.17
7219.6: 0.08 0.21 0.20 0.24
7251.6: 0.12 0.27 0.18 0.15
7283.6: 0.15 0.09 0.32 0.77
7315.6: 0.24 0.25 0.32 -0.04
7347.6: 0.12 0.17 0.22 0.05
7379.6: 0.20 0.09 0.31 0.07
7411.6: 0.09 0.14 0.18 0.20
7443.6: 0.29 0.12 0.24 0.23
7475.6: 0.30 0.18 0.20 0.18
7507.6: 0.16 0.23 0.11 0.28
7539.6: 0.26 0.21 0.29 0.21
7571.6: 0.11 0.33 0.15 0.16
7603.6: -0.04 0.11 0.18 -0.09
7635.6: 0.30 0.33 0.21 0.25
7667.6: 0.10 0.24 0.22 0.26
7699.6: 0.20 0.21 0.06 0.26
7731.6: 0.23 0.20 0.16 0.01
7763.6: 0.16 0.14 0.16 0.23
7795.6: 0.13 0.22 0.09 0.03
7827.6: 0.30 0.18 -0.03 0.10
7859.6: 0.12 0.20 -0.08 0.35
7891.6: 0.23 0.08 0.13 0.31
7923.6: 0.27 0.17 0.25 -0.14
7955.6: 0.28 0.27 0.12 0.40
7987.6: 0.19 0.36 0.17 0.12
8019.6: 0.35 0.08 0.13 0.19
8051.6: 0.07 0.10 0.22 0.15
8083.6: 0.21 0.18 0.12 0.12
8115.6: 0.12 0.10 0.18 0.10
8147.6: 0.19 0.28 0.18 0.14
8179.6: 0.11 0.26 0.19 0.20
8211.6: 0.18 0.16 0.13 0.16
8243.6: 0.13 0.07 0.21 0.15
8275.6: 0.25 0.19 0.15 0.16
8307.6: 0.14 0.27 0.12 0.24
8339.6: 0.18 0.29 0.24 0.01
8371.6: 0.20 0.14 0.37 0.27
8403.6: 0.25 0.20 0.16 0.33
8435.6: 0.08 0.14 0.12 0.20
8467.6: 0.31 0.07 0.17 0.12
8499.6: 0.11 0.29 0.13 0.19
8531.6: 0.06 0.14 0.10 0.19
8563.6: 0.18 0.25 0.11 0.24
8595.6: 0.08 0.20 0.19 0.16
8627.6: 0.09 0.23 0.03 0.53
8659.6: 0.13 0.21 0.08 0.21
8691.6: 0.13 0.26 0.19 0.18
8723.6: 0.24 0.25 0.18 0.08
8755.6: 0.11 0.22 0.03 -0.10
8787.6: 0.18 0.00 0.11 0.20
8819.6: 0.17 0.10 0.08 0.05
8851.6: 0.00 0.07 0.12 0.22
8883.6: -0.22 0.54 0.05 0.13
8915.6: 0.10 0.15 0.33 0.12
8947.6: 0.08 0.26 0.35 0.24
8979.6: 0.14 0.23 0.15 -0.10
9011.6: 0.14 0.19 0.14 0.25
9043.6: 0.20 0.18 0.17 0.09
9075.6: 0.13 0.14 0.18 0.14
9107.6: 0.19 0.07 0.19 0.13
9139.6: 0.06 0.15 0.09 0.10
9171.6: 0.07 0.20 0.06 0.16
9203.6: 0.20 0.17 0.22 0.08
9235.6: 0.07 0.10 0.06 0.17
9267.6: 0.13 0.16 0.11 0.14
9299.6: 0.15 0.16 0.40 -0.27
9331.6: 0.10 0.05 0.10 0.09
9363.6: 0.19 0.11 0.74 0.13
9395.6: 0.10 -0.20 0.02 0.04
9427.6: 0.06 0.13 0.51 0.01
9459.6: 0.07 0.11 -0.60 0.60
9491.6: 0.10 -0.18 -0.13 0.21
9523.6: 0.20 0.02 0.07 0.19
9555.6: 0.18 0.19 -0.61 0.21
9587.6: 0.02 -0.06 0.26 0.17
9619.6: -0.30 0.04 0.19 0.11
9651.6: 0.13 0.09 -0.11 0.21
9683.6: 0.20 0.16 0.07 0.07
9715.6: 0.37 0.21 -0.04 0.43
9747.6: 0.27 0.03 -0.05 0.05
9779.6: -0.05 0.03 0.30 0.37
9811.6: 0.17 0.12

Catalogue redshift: 0.11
